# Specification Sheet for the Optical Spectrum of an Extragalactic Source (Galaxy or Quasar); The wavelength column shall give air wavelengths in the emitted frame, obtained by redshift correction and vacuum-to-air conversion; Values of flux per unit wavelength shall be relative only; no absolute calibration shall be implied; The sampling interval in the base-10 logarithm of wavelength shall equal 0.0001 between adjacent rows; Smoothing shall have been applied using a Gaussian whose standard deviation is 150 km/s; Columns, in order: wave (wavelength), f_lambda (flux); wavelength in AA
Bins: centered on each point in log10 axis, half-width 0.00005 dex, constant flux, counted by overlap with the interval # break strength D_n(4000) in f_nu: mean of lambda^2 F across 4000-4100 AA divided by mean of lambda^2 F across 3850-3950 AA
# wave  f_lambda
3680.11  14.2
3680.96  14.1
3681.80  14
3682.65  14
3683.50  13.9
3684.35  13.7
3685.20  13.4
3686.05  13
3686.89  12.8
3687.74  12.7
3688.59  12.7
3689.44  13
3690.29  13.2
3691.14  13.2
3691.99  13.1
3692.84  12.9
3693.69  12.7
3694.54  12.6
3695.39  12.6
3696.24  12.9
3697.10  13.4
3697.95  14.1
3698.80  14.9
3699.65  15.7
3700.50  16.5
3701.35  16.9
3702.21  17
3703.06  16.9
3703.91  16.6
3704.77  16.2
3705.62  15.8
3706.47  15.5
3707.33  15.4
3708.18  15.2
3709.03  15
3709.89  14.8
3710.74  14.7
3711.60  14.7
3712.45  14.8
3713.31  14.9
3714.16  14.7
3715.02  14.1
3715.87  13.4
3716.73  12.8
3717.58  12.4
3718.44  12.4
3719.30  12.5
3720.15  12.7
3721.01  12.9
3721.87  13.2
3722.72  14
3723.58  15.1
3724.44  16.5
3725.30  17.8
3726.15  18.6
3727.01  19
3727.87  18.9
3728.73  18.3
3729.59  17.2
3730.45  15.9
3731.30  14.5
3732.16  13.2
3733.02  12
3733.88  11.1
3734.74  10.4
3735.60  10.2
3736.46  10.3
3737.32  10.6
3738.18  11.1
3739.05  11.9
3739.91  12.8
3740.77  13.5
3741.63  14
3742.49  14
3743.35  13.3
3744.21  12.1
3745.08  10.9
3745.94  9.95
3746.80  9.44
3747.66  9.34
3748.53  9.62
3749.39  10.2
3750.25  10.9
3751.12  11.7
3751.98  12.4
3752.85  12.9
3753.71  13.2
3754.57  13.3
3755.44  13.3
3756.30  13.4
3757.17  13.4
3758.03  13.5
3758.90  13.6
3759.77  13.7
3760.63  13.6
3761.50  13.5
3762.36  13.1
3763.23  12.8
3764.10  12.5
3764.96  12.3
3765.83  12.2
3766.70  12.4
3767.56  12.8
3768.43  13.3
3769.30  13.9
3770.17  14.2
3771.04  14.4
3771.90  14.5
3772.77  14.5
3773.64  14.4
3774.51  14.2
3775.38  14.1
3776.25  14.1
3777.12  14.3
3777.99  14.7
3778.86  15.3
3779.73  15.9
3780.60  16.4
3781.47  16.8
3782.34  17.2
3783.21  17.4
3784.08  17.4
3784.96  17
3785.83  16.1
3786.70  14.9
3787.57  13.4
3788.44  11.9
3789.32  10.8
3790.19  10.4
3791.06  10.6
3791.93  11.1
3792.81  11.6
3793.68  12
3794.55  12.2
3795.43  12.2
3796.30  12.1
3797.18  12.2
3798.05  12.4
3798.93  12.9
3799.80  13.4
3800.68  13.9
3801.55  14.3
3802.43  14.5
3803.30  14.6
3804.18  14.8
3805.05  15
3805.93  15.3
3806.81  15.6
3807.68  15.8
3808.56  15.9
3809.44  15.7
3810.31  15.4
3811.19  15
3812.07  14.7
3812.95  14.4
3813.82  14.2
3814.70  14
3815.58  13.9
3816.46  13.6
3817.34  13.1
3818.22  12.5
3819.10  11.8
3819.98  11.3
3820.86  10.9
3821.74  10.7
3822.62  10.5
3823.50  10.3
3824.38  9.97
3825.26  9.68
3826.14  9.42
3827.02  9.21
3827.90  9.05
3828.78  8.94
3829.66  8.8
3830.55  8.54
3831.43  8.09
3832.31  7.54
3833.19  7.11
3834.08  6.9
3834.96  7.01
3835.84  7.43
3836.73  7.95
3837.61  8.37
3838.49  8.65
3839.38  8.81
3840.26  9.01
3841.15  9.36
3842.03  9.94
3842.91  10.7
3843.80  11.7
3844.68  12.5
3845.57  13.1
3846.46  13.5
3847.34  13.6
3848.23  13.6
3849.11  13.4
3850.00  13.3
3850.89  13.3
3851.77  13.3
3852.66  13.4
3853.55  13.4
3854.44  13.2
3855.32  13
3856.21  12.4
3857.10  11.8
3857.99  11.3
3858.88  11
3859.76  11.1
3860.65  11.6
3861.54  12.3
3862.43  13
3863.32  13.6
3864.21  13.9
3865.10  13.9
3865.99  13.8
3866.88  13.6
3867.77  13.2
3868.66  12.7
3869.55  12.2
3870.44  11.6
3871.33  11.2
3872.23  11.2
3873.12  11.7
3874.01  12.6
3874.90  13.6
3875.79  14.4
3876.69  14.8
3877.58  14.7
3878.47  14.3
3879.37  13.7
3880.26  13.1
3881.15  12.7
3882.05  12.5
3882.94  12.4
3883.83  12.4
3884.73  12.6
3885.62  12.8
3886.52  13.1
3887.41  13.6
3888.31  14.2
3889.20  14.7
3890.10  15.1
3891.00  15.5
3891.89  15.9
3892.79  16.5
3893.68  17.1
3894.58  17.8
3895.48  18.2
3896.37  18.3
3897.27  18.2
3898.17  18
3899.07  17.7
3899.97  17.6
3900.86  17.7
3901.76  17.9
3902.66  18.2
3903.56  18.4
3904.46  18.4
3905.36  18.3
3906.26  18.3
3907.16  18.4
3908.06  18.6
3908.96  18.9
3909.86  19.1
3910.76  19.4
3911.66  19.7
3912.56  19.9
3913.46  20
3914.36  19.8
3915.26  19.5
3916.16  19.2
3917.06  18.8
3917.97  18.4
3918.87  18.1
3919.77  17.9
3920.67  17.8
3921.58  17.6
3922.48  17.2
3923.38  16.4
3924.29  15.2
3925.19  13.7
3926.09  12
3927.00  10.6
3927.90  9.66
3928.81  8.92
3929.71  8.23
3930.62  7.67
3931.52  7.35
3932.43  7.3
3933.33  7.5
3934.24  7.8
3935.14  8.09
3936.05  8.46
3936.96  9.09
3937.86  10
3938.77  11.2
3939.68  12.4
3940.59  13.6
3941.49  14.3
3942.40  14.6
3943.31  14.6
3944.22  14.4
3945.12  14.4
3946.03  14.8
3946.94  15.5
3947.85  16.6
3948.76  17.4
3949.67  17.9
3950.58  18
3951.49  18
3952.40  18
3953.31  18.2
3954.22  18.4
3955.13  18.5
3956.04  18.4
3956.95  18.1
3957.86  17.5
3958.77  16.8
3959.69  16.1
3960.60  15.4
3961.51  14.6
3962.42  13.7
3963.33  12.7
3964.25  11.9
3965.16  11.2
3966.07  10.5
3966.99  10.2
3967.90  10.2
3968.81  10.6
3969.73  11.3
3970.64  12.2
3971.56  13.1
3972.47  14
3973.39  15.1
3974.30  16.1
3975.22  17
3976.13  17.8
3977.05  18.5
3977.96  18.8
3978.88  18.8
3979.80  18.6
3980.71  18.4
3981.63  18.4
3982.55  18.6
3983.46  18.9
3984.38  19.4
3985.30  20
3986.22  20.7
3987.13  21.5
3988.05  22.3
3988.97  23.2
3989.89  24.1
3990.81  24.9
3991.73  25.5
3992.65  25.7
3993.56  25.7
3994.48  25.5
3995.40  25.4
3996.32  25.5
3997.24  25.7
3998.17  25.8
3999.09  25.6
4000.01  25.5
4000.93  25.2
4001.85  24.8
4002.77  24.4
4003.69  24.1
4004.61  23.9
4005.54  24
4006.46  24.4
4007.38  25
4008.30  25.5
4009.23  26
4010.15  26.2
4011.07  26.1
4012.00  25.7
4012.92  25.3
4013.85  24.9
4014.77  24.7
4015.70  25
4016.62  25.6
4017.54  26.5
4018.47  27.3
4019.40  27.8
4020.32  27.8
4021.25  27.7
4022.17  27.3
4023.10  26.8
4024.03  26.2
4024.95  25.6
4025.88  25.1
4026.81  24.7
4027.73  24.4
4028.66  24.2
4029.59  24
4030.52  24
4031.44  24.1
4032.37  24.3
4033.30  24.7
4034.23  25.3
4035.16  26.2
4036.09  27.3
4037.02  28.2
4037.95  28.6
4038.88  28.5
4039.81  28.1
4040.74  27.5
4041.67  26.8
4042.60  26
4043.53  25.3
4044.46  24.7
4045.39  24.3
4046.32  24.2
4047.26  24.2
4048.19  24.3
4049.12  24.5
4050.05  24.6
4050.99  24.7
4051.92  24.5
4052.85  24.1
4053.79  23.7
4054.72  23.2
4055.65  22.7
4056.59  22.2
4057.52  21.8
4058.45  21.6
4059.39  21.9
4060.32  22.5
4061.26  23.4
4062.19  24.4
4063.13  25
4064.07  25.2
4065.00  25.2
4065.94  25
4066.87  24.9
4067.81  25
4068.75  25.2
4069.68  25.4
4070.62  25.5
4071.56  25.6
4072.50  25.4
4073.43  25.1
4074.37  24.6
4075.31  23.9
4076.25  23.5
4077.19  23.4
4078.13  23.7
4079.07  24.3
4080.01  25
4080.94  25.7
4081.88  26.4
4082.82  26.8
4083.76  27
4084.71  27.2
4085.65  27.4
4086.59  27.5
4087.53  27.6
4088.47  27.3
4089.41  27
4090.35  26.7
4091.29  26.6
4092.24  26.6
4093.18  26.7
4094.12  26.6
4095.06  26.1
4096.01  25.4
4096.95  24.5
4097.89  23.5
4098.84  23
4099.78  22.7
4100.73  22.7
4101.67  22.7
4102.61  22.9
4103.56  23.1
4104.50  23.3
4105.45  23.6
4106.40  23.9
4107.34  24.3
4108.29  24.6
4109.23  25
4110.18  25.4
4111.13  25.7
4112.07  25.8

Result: 1.9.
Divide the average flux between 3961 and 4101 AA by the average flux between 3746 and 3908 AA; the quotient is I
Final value 1.8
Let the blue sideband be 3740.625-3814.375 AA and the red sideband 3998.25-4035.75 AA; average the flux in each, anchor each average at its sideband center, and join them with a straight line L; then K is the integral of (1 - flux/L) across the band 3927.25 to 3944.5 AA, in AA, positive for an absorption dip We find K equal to 9.0 AA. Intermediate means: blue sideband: 13.5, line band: 10.2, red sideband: 25.4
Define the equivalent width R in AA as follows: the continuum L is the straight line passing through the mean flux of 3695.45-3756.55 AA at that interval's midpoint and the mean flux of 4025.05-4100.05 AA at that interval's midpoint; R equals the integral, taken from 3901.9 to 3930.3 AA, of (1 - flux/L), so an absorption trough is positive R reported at 4.6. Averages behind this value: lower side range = 13.8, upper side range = 25.1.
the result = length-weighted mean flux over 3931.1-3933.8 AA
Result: 7.38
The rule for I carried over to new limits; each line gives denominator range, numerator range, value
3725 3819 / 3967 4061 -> 1.71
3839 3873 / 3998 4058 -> 2.06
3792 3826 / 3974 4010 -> 1.72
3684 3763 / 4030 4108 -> 1.83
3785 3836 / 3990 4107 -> 2.08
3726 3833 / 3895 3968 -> 1.17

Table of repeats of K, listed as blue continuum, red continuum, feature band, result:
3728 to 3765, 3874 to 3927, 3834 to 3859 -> 6.4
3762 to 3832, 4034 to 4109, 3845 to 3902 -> 9.0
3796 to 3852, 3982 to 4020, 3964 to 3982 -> 6.3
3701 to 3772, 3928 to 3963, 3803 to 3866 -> 8.4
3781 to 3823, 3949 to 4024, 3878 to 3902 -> 2.5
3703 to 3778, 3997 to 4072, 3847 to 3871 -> 7.1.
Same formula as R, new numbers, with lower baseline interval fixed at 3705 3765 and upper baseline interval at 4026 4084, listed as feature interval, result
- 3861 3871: 2.8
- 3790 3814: 3.3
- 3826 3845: 9.2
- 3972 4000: 1.5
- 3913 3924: 0.9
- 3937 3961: 6.1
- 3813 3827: 4.0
